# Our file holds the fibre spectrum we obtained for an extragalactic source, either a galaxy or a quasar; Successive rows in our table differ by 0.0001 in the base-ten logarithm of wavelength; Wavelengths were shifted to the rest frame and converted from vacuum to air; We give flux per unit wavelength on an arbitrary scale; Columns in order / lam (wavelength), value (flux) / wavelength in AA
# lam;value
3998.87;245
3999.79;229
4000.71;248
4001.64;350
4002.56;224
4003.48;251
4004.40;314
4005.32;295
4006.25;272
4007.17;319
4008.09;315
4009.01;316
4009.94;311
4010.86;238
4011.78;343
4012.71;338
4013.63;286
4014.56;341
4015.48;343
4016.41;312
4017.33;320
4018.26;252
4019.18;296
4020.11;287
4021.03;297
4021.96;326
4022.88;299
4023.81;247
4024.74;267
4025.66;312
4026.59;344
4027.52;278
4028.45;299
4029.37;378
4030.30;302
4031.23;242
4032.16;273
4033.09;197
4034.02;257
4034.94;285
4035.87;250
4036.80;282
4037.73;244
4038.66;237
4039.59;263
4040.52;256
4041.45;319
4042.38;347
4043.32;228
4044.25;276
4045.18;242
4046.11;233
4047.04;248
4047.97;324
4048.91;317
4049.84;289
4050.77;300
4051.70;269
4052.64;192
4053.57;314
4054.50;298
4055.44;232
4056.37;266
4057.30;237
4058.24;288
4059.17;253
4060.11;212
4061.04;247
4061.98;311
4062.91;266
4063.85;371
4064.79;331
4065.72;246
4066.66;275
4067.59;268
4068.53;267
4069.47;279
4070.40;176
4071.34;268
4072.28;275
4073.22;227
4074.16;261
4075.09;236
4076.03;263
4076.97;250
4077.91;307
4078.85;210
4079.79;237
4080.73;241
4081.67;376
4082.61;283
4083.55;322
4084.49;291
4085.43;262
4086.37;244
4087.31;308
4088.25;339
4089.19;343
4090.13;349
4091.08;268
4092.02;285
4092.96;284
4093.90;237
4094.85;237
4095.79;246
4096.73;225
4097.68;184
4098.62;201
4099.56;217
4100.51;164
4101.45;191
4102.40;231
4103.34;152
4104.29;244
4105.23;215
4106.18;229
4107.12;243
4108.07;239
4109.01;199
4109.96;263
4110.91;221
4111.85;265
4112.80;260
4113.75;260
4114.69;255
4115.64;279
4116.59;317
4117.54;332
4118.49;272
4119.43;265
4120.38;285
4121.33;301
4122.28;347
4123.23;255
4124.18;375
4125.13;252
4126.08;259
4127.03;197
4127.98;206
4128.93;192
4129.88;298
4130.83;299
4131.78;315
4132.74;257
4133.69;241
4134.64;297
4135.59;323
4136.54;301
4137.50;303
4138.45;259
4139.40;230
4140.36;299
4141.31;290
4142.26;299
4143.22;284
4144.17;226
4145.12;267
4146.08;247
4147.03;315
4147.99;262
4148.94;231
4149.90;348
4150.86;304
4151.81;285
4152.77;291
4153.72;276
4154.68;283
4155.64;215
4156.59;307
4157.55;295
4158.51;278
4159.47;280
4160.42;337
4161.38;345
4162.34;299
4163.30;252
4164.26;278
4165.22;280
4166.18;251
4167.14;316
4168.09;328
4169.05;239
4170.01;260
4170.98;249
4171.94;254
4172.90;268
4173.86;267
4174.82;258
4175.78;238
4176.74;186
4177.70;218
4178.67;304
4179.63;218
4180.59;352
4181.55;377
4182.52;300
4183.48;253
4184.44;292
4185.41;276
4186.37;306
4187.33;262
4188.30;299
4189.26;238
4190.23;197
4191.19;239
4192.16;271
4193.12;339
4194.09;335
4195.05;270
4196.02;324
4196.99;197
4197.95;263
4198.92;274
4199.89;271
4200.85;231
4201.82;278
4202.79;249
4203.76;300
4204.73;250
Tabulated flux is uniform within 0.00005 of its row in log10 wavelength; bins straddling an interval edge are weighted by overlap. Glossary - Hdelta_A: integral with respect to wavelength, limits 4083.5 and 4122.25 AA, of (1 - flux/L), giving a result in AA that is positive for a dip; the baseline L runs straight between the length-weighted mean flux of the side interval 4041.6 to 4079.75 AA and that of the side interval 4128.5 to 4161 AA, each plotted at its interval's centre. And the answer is 2.42 AA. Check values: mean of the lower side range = 267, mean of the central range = 257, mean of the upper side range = 281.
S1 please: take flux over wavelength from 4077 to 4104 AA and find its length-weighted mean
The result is 258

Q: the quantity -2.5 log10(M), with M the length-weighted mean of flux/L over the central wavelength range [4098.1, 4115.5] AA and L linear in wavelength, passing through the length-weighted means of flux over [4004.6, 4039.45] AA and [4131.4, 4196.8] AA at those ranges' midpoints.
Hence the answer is 0.25 mag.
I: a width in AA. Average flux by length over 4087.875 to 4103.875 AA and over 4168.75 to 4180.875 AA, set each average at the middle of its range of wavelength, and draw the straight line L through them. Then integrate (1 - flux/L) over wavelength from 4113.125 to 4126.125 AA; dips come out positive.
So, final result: -2.3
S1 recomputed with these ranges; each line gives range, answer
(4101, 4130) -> 254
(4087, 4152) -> 265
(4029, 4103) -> 266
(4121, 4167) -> 280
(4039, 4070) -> 274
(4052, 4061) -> 255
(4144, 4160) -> 278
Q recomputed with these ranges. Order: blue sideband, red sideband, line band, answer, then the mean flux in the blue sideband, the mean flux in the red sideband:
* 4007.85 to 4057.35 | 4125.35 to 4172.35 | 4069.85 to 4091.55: 0.02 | 285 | 276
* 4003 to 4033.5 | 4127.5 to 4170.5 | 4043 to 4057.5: 0.10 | 297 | 280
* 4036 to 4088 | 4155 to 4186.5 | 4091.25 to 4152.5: 0.06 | 270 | 278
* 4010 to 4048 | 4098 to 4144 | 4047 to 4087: 0.02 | 285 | 260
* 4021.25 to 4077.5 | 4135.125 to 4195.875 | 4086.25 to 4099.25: 0.03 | 272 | 279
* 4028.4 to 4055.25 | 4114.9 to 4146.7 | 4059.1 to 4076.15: 0.04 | 274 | 278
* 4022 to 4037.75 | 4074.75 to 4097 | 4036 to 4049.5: 0.04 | 282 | 277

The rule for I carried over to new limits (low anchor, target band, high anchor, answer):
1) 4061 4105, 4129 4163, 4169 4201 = -2.3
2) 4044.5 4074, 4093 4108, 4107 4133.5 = 2.9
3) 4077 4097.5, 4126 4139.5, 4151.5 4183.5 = 0.6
